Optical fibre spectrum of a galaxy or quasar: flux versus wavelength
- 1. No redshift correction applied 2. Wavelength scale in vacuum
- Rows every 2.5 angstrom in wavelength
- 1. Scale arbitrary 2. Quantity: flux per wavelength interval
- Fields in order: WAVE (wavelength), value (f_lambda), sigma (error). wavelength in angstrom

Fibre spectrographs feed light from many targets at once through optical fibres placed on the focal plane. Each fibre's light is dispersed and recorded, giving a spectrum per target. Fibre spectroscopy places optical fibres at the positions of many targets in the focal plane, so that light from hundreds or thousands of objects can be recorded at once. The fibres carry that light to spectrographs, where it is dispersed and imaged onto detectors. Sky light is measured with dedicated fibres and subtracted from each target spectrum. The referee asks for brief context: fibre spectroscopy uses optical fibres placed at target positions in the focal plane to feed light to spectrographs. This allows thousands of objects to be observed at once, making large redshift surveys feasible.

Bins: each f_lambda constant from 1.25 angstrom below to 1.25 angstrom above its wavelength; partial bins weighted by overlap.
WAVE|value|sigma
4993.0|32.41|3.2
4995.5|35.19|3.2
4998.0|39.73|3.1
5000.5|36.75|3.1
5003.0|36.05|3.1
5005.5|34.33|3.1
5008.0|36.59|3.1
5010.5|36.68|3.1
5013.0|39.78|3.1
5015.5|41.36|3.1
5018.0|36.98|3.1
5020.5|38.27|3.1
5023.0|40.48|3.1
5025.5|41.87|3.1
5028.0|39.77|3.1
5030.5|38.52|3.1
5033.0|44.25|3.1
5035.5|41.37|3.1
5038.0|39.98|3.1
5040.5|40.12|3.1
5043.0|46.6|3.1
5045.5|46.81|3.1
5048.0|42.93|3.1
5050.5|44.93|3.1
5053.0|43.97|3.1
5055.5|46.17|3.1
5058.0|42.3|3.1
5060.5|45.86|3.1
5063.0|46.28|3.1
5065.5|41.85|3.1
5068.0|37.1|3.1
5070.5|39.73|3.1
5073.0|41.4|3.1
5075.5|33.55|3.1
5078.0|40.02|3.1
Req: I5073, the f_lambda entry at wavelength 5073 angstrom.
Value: 41.4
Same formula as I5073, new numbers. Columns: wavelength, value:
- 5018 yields 36.98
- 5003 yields 36.05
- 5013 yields 39.78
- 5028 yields 39.77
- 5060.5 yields 45.86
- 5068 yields 37.1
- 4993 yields 32.41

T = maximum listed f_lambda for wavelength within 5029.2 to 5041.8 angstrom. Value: 44.25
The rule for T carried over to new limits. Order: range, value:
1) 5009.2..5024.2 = 41.36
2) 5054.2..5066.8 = 46.28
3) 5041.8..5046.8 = 46.81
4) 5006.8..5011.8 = 36.68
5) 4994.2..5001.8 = 39.73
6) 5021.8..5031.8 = 41.87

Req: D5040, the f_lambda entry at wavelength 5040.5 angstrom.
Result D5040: 40.12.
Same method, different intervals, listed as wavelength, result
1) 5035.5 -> 41.37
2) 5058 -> 42.3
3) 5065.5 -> 41.85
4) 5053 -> 43.97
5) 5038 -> 39.98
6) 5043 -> 46.6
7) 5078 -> 40.02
